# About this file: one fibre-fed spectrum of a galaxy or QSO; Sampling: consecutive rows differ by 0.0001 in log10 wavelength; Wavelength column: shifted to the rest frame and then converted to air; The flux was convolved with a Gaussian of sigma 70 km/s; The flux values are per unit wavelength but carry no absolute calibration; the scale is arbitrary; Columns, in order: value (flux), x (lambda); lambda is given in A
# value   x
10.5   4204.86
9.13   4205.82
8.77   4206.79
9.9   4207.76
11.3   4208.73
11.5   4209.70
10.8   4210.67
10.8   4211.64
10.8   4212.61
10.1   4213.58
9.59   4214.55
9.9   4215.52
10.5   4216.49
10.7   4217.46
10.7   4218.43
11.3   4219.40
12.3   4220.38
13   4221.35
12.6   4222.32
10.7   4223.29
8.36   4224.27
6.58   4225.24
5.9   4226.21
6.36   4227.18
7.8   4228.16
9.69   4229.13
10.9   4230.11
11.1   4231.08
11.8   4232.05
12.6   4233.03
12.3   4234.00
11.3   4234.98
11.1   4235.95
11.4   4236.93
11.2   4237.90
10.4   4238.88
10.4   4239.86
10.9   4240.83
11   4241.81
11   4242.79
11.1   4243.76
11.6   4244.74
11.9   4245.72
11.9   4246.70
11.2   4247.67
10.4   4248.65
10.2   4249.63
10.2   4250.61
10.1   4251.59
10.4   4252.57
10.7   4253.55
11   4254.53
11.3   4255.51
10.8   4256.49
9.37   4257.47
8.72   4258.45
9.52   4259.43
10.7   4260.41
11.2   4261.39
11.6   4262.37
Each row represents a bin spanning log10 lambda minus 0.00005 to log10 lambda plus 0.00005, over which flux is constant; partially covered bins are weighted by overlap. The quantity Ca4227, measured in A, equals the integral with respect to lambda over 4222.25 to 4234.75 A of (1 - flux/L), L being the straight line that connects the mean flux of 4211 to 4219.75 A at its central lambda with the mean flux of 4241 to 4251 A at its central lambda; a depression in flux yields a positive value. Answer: 1.23 A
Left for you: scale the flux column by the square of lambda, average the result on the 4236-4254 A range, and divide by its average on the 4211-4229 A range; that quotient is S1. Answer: 1.1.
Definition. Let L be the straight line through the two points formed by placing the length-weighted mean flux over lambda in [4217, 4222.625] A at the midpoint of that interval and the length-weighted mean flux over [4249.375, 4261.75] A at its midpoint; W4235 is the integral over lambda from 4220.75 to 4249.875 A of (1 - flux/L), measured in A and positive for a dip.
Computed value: 1.4 A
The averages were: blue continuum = 11.7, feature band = 10.6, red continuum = 10.3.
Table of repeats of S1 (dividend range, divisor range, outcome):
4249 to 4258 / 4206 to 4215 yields 1.03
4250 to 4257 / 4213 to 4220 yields 1.04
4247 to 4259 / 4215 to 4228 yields 1.07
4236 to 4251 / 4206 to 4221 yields 1.05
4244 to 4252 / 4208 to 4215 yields 1.04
